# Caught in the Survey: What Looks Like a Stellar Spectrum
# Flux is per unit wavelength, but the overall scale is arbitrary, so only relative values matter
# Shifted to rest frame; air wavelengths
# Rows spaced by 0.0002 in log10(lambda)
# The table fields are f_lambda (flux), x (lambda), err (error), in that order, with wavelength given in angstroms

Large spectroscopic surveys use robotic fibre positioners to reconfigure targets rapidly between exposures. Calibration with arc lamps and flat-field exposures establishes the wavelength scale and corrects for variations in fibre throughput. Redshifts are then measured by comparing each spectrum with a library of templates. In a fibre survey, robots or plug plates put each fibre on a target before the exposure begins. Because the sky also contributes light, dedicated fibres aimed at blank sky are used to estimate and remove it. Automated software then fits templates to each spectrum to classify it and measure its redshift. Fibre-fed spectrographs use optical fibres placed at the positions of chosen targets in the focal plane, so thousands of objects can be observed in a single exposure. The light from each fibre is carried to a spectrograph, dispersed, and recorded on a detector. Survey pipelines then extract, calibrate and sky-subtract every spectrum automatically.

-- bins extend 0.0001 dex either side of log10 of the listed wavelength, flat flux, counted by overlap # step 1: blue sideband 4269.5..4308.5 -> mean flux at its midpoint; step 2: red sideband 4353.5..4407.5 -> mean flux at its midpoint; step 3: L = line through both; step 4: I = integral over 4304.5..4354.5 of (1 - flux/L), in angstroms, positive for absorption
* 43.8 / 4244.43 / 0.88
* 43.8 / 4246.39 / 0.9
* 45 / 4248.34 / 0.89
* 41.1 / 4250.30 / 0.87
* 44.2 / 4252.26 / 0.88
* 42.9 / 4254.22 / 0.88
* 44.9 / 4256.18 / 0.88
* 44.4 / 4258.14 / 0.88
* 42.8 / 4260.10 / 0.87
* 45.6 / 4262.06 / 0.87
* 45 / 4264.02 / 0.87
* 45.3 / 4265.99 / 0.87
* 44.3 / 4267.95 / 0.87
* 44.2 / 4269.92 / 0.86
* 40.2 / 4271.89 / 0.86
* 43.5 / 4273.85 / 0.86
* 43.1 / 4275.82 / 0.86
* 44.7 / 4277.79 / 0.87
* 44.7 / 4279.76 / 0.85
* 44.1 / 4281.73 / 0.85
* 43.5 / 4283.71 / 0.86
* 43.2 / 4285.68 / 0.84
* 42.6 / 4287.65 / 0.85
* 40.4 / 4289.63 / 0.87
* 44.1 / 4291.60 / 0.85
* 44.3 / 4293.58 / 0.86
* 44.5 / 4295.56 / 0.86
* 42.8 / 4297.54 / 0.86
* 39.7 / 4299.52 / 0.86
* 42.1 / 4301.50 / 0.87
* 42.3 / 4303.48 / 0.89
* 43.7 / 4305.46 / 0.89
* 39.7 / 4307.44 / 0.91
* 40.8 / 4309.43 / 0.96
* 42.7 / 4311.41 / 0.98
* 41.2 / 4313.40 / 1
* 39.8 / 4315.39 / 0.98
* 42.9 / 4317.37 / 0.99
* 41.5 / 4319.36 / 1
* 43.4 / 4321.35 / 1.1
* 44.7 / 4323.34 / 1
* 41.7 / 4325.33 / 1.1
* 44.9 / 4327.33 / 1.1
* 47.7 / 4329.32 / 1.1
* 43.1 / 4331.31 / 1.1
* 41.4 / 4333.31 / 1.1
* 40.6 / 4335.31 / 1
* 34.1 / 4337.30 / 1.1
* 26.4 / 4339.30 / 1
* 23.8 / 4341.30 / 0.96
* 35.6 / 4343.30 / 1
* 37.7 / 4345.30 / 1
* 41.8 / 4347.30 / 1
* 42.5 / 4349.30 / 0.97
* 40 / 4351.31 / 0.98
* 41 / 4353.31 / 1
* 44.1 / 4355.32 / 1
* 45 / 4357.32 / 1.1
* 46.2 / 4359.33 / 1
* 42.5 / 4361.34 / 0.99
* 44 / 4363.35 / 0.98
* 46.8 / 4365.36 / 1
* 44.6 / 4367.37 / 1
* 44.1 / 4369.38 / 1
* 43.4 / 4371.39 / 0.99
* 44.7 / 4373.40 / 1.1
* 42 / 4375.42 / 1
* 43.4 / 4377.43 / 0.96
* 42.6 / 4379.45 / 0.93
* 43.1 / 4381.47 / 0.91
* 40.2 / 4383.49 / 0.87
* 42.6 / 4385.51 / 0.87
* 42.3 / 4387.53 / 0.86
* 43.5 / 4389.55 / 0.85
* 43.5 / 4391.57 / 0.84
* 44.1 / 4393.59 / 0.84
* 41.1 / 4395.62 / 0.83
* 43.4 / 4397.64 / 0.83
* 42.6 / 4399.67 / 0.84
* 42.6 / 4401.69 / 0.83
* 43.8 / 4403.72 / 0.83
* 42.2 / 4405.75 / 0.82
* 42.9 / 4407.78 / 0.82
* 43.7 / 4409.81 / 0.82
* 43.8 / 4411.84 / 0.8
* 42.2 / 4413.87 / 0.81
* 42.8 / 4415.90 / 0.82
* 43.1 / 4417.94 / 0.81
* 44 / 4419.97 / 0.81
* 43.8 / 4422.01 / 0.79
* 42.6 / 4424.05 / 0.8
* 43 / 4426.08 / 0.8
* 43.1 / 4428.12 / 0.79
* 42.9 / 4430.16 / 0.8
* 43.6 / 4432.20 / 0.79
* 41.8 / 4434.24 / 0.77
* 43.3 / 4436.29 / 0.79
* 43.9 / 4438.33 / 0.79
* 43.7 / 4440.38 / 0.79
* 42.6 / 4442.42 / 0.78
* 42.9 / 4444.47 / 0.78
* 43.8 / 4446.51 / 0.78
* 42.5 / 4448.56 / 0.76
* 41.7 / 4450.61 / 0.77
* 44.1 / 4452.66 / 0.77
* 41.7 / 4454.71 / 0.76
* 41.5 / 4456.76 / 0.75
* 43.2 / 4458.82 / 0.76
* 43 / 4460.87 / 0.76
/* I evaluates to 3.43 angstroms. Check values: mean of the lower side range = 42.8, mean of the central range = 40.1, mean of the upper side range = 43.4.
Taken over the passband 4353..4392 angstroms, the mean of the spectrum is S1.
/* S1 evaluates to 43.5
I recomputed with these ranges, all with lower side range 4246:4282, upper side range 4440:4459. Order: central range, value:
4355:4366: -0.4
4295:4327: 1.1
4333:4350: 3.0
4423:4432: 0.0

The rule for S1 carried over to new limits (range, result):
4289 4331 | 42.6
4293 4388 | 41.7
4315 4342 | 39.9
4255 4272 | 44.3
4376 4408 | 42.7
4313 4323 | 42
